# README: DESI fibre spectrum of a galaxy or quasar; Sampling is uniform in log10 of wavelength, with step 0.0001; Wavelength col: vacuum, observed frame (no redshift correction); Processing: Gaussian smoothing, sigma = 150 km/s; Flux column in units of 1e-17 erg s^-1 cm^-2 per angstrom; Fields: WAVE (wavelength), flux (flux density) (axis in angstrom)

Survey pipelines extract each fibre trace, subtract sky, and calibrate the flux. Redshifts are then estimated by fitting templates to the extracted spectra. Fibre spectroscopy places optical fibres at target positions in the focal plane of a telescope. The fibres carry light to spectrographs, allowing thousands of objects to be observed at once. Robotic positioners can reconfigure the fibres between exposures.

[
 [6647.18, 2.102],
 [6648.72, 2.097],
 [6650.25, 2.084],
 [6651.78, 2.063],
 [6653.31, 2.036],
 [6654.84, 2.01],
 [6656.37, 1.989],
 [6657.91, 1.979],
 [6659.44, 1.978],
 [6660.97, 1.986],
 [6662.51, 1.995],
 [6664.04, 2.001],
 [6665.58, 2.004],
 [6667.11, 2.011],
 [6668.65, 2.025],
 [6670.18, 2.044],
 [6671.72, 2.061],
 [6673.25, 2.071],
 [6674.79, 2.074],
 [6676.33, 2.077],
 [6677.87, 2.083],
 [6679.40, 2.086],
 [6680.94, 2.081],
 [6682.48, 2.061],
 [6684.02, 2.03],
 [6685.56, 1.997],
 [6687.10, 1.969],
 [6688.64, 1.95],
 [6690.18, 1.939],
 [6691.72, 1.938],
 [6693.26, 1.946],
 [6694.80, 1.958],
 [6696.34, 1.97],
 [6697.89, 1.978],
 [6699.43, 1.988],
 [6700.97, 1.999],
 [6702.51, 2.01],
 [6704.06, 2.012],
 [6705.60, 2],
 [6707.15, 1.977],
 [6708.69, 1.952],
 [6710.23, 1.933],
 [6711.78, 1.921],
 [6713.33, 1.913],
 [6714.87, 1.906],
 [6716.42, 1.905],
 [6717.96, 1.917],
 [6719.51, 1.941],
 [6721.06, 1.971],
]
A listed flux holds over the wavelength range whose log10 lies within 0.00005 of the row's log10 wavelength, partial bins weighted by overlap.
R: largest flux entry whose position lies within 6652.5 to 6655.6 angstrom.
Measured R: 2.036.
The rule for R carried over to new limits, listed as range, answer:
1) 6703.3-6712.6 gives 2.012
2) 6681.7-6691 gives 2.061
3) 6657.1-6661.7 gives 1.986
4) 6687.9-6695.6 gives 1.958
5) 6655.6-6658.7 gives 1.989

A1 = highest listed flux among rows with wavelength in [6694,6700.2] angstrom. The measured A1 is 1.988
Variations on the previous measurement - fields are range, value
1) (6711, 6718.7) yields 1.921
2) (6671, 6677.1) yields 2.077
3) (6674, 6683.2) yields 2.086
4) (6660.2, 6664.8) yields 2.001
